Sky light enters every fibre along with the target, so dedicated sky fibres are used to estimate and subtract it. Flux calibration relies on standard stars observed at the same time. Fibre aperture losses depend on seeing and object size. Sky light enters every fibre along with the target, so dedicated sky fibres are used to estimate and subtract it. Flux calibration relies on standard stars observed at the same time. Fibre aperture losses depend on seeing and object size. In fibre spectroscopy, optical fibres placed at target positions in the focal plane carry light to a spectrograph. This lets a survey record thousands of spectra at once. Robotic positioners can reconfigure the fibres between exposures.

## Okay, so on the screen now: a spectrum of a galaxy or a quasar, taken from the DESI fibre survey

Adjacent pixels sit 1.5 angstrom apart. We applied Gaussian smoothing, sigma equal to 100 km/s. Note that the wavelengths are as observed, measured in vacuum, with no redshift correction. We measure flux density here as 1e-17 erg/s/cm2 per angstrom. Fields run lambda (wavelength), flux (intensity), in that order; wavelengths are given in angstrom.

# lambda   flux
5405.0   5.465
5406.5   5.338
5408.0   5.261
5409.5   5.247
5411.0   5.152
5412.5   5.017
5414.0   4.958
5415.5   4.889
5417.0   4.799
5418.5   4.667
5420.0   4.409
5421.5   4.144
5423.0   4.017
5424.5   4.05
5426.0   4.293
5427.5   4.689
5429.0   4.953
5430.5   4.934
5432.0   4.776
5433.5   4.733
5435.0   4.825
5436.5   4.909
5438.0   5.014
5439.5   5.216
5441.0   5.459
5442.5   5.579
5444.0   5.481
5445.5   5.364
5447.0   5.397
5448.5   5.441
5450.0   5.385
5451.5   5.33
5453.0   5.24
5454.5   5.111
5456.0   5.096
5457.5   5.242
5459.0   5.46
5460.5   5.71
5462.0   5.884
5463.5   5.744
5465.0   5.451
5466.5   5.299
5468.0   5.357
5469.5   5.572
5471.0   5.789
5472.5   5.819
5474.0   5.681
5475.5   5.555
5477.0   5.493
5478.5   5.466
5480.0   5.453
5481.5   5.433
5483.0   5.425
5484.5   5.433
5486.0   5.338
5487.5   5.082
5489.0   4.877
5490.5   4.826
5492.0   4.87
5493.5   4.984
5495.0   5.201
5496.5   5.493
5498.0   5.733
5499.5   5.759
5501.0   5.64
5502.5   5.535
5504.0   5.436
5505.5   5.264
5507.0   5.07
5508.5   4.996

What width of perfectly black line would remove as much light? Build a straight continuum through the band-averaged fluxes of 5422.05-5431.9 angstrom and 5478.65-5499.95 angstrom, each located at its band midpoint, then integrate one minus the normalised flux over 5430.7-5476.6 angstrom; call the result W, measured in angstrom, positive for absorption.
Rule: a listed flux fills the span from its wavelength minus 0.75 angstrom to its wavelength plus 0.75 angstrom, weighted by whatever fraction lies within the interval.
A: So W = -5.0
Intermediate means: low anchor 4.5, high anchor 5.28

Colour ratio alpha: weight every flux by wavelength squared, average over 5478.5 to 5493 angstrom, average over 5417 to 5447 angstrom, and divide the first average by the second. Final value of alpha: 1.10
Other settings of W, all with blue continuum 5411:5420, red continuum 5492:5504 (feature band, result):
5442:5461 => -1.0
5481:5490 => 0.2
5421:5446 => 0.7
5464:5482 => -0.9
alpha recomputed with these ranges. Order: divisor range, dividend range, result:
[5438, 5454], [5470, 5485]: 1.05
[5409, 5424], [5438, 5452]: 1.16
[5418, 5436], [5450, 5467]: 1.21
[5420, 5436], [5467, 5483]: 1.24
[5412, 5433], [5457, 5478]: 1.23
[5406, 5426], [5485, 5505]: 1.15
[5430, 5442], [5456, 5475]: 1.13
